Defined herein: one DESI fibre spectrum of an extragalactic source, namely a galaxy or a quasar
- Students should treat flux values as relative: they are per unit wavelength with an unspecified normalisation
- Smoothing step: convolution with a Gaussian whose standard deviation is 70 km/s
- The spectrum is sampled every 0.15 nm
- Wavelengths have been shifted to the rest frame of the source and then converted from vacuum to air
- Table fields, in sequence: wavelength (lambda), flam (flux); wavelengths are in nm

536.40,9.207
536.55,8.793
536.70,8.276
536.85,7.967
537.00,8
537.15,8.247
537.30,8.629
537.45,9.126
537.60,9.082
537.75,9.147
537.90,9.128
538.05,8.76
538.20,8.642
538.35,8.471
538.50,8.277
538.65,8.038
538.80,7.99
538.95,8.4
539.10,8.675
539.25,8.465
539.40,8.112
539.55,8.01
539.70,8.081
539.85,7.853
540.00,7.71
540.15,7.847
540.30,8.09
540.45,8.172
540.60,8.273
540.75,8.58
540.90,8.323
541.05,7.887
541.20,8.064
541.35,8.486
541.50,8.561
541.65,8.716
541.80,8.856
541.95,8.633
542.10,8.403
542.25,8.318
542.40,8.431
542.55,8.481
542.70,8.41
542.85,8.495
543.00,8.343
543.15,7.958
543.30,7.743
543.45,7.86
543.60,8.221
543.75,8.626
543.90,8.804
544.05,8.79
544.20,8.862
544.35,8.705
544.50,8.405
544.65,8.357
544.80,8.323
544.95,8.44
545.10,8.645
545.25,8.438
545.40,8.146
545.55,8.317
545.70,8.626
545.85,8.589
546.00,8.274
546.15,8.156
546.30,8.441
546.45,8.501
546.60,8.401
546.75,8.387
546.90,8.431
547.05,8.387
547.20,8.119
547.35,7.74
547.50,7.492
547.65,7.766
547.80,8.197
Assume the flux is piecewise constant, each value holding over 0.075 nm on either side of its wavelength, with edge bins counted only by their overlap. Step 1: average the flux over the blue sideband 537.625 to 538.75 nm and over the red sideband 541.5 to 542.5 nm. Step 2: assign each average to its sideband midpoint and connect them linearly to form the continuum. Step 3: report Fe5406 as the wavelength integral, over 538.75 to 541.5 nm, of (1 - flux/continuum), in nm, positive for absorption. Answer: 0.13 nm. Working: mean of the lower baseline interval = 8.64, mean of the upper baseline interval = 8.56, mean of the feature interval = 8.18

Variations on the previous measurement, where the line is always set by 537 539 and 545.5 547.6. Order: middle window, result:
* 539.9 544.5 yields 0.04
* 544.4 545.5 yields -0.01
